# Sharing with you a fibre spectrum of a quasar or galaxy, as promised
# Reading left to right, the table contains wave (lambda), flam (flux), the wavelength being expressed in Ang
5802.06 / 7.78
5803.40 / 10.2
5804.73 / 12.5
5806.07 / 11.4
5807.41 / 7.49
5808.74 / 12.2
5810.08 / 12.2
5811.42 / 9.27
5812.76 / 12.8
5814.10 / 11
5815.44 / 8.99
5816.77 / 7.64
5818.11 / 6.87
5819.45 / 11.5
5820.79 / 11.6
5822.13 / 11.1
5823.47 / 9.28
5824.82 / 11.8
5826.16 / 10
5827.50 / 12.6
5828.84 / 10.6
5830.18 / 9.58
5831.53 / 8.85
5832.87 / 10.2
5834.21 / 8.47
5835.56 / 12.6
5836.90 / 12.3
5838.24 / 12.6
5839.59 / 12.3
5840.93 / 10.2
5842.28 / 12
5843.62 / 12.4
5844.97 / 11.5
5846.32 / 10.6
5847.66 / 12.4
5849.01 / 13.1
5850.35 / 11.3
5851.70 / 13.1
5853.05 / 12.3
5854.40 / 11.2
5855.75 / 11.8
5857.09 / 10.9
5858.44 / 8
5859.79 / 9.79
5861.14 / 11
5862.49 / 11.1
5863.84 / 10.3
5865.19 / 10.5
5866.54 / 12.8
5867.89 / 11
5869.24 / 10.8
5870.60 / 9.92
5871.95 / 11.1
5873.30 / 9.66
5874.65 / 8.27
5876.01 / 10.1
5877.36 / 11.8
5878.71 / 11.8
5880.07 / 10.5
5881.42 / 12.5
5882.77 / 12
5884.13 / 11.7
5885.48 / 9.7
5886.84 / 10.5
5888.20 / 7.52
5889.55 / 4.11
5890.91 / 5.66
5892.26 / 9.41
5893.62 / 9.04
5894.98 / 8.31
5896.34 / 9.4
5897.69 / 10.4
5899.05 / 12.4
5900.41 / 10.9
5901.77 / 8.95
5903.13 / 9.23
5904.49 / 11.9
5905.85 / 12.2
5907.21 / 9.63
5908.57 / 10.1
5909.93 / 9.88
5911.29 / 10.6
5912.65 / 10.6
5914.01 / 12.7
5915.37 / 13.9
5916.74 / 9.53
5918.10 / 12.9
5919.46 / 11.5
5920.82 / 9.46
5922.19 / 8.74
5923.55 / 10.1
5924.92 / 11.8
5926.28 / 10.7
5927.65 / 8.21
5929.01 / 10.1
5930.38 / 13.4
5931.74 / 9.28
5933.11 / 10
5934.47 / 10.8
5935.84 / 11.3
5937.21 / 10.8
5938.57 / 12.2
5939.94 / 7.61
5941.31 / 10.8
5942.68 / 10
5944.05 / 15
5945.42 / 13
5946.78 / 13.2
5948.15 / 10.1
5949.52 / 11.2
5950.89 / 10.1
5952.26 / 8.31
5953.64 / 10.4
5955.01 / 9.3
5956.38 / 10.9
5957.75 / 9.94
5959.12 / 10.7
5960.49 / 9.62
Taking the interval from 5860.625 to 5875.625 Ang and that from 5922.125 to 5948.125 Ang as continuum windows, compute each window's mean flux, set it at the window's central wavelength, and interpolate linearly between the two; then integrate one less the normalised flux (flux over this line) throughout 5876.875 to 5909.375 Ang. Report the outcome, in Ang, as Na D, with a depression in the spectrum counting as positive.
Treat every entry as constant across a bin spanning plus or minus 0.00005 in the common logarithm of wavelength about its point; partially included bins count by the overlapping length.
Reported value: 2.21 Ang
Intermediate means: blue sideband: 10.6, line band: 9.97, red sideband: 10.9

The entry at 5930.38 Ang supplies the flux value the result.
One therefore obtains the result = 13.4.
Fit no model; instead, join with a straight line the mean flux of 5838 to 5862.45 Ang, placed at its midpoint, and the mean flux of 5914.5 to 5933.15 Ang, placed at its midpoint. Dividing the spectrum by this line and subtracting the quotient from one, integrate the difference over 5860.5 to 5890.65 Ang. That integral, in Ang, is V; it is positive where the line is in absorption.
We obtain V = 2.4 Ang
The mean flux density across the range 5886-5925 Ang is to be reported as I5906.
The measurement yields 10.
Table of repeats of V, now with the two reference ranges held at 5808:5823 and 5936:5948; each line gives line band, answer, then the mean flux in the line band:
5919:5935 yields 1.5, 10.3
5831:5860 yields -1.7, 11.3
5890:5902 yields 2.0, 9.3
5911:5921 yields -0.2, 11.5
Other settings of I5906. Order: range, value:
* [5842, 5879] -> 11.1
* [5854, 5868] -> 10.7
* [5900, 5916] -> 10.9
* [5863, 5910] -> 10.1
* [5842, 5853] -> 12.1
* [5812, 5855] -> 11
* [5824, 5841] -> 10.9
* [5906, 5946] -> 10.9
